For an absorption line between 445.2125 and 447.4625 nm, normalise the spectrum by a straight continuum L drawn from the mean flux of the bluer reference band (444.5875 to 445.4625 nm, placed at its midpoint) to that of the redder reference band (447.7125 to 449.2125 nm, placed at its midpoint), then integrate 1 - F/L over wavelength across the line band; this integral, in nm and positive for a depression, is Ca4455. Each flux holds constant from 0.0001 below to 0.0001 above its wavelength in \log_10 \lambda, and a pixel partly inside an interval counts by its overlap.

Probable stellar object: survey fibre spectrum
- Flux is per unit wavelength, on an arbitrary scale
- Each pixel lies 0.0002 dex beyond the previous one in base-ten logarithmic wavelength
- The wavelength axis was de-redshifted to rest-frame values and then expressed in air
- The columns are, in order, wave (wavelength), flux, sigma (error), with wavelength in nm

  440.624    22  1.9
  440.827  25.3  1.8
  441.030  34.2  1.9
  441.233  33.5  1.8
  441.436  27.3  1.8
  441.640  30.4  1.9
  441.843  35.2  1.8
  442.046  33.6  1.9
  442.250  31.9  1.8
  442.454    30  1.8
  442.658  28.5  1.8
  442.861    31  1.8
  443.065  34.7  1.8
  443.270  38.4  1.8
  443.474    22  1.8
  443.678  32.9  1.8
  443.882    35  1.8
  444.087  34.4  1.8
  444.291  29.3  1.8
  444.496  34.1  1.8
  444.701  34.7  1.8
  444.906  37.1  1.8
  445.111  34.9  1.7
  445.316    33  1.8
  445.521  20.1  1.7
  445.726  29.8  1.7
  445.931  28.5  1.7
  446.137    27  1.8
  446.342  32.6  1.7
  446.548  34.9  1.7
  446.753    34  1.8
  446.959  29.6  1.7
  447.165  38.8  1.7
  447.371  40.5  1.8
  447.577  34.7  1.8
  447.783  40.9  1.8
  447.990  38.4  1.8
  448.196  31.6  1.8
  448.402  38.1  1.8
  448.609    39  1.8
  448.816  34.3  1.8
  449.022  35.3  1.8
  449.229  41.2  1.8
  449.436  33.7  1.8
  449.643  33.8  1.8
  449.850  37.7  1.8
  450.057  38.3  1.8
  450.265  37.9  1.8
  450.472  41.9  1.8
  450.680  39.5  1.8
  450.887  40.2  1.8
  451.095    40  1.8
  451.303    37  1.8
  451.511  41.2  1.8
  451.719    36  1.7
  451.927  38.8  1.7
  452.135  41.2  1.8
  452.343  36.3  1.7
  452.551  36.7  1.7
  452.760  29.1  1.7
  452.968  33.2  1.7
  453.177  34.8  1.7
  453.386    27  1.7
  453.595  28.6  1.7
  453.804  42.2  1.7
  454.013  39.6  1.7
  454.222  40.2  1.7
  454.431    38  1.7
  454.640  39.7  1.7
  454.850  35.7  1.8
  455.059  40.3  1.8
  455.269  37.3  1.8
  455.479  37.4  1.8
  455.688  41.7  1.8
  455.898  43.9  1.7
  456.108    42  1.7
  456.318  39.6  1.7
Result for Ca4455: 0.23 nm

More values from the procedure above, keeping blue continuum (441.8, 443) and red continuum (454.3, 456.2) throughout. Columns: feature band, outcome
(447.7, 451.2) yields -0.17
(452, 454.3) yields 0.18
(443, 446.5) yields 0.14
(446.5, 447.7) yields -0.03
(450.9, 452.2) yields -0.06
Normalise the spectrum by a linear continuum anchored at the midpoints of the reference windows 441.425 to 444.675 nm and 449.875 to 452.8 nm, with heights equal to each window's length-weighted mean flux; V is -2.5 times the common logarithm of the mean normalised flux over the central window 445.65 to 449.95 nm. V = 0.020 mag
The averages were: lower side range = 32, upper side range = 38.3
